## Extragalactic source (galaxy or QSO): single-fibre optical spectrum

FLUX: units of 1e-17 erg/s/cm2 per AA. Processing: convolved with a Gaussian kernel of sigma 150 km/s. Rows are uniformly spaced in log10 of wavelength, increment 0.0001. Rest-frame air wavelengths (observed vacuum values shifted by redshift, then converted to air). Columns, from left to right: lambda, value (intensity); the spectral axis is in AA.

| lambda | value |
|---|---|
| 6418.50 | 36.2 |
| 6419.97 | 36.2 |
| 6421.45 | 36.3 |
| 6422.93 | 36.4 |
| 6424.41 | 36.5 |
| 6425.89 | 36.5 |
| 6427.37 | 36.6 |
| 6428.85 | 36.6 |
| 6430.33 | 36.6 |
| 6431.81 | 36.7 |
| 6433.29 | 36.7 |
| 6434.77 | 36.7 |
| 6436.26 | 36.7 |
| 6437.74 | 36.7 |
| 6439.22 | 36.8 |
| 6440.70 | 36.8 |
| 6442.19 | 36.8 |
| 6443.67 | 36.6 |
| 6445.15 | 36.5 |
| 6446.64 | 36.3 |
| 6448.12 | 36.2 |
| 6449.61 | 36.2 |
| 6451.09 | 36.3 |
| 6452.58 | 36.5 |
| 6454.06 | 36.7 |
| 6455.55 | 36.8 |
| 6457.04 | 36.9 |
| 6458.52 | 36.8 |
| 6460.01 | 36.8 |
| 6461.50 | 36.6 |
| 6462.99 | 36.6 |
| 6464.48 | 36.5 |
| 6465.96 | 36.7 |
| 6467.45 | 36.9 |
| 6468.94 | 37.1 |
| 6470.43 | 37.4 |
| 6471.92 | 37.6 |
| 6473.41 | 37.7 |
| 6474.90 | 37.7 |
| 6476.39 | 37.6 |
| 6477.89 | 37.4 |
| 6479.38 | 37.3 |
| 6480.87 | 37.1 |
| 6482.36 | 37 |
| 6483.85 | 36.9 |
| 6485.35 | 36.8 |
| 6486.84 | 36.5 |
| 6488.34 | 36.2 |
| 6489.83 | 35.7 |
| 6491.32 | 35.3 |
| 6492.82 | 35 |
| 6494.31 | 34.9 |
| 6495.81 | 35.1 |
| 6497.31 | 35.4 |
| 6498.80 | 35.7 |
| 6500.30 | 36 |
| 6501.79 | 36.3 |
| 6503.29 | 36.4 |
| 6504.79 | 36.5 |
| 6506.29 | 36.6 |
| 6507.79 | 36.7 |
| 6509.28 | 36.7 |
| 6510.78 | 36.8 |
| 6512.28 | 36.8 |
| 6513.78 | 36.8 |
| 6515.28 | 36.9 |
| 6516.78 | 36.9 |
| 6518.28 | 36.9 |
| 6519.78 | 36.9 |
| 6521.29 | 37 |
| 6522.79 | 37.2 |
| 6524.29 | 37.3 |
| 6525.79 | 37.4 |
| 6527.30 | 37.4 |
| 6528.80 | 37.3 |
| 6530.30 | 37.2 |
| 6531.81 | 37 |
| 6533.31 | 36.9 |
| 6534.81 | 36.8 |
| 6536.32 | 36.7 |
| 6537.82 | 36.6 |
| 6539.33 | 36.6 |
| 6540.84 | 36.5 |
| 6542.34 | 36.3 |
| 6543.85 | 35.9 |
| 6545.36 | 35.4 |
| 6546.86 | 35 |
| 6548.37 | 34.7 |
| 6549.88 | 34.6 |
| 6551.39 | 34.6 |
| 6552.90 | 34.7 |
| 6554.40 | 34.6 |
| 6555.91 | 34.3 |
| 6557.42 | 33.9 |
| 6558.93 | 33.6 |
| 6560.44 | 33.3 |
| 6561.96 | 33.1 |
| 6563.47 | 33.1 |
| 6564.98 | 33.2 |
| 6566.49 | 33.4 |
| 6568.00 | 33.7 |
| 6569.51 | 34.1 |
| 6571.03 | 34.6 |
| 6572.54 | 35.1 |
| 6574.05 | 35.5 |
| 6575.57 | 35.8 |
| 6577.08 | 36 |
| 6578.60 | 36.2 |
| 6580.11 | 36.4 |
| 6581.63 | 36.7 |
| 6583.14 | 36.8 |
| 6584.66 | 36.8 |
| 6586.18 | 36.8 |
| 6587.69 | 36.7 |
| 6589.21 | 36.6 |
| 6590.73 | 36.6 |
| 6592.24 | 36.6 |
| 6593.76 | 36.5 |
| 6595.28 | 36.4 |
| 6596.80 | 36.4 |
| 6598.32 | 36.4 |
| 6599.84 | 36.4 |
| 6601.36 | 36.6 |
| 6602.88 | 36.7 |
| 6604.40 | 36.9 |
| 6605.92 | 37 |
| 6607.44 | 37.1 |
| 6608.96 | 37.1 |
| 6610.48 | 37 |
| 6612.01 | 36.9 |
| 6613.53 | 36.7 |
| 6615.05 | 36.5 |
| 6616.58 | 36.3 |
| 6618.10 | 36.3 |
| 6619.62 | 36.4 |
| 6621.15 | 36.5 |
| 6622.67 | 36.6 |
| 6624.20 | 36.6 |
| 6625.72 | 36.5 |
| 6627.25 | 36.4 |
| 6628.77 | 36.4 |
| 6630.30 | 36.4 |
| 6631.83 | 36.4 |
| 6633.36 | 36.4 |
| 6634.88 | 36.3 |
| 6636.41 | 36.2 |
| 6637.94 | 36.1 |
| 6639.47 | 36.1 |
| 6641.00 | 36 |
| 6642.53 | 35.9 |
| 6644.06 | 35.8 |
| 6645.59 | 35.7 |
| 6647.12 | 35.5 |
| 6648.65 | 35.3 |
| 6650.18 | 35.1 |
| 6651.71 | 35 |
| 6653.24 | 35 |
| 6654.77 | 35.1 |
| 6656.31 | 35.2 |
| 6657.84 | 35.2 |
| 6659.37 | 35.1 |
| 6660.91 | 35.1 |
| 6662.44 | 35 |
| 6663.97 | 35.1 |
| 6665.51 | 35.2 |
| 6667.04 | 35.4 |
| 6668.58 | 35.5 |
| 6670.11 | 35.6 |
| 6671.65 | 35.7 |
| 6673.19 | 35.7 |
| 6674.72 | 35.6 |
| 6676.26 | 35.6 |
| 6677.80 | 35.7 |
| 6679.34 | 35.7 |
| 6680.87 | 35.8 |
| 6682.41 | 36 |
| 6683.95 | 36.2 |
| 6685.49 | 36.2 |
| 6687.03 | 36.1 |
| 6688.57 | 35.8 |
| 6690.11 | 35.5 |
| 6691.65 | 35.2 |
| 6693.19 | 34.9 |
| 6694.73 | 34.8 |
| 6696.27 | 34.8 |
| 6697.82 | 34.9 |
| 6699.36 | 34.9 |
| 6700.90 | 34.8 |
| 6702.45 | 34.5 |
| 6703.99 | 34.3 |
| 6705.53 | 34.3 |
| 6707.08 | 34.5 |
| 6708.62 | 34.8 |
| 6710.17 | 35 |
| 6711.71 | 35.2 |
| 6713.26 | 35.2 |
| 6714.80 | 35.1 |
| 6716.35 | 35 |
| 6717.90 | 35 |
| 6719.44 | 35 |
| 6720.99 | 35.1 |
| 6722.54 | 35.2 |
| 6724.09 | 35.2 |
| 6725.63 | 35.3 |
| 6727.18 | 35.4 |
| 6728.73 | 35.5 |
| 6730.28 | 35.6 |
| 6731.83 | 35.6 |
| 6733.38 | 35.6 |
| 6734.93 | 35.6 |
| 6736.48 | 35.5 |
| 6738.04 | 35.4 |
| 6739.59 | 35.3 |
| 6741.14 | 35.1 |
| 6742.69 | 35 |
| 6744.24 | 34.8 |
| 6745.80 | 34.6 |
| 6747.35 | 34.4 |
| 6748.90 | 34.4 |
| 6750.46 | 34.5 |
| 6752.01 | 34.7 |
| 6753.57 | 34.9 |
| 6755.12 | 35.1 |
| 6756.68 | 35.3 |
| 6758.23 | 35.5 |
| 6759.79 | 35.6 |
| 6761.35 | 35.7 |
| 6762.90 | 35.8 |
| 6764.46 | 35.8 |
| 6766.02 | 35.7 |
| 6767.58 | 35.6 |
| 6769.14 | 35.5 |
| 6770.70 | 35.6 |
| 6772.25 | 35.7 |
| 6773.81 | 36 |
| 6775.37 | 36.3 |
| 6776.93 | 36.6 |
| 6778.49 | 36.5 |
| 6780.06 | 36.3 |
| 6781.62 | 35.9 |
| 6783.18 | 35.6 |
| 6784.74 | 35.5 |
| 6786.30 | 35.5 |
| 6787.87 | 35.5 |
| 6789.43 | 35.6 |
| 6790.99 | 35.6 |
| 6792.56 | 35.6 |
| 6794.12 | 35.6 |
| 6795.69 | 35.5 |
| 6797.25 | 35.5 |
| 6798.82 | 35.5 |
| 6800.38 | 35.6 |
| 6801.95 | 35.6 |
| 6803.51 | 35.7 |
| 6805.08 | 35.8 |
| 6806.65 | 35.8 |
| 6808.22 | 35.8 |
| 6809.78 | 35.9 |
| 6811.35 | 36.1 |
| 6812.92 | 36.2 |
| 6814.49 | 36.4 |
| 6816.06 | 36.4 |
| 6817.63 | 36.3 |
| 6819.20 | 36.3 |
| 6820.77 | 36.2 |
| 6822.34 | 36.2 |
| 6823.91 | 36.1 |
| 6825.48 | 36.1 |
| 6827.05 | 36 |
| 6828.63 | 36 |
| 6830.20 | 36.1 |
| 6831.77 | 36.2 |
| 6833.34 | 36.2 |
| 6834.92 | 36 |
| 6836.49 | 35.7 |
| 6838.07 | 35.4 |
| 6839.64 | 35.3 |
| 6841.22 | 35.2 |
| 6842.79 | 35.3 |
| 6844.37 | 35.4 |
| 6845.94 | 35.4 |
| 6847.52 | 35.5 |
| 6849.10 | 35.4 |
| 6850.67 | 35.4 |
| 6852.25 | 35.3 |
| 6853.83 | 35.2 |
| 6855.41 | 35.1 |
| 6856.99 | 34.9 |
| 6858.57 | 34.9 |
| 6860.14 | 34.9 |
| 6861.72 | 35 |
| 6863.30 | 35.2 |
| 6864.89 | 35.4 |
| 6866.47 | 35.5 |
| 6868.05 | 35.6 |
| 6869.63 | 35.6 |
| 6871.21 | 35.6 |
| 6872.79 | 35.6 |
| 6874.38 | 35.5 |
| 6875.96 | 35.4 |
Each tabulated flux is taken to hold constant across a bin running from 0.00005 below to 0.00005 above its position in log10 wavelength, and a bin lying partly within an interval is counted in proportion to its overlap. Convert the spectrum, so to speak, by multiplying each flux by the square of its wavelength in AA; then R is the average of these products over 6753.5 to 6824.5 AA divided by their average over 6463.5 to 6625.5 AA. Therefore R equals 1.06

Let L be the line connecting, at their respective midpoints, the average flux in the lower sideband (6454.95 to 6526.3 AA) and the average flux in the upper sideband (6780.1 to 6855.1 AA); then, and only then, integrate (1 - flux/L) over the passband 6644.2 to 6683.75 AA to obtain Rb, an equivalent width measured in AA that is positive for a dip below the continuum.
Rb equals 0.84 AA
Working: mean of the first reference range 36.7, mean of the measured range 35.4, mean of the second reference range 35.8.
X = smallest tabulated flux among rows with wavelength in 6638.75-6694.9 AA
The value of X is 34.8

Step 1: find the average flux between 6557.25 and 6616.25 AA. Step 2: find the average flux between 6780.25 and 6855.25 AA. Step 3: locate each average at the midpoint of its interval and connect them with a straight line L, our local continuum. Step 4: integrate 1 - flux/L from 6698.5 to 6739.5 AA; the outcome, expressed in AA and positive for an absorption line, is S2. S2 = 0.8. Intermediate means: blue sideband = 35.8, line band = 35.1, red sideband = 35.8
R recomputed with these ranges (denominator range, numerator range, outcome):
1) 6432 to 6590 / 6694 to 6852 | 1.06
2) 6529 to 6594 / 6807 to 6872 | 1.09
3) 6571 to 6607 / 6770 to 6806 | 1.04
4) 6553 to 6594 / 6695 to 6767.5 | 1.05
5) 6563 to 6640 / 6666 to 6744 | 1.01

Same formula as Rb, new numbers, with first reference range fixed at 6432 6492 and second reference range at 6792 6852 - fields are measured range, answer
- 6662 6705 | 1.0 AA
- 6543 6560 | 0.9 AA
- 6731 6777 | 0.8 AA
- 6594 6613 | -0.2 AA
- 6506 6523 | -0.1 AA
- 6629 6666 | 0.7 AA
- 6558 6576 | 1.2 AA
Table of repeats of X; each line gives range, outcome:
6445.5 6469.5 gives 36.2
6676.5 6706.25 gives 34.3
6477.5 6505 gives 34.9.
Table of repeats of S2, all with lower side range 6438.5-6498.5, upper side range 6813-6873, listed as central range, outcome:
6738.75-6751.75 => 0.4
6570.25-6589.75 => 0.1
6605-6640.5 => -0.3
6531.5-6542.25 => -0.1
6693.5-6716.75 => 0.8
